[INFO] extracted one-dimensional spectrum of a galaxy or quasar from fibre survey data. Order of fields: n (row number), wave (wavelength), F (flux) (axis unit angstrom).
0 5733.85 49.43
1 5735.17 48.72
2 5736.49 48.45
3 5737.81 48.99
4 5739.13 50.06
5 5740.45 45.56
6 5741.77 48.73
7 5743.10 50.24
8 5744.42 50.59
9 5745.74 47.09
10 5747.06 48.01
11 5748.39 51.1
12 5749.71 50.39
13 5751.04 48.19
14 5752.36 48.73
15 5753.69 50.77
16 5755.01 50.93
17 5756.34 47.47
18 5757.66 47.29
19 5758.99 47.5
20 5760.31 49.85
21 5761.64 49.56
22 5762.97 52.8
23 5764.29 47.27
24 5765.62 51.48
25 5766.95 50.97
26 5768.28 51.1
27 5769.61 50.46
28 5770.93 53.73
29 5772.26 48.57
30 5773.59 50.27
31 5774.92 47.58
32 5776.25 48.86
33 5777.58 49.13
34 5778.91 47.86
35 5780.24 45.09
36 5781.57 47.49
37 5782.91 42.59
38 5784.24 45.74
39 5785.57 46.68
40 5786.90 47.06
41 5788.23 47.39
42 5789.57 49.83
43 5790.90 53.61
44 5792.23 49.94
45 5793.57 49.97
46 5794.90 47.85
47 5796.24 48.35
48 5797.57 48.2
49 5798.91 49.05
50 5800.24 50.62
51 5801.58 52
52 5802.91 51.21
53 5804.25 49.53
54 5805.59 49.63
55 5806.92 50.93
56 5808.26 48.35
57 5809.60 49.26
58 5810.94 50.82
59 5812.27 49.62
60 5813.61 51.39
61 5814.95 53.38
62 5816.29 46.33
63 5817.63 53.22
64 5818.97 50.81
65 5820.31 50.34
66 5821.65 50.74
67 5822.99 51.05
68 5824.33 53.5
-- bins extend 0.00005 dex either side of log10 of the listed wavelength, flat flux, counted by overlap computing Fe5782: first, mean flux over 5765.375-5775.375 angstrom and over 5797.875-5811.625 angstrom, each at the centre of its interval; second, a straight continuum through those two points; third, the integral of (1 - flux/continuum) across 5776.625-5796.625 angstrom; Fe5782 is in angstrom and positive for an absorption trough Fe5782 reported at 1.0 angstrom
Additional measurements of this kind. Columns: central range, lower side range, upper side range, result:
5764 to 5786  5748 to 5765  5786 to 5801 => 0.33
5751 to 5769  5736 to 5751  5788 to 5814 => -0.13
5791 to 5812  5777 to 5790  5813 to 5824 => -0.38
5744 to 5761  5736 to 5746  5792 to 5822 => -0.01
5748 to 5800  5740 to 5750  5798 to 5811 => 0.53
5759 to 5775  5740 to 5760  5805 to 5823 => -0.32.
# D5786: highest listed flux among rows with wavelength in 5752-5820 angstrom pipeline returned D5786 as 53.73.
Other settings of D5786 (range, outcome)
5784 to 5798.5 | 53.61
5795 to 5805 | 52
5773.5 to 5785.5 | 50.27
